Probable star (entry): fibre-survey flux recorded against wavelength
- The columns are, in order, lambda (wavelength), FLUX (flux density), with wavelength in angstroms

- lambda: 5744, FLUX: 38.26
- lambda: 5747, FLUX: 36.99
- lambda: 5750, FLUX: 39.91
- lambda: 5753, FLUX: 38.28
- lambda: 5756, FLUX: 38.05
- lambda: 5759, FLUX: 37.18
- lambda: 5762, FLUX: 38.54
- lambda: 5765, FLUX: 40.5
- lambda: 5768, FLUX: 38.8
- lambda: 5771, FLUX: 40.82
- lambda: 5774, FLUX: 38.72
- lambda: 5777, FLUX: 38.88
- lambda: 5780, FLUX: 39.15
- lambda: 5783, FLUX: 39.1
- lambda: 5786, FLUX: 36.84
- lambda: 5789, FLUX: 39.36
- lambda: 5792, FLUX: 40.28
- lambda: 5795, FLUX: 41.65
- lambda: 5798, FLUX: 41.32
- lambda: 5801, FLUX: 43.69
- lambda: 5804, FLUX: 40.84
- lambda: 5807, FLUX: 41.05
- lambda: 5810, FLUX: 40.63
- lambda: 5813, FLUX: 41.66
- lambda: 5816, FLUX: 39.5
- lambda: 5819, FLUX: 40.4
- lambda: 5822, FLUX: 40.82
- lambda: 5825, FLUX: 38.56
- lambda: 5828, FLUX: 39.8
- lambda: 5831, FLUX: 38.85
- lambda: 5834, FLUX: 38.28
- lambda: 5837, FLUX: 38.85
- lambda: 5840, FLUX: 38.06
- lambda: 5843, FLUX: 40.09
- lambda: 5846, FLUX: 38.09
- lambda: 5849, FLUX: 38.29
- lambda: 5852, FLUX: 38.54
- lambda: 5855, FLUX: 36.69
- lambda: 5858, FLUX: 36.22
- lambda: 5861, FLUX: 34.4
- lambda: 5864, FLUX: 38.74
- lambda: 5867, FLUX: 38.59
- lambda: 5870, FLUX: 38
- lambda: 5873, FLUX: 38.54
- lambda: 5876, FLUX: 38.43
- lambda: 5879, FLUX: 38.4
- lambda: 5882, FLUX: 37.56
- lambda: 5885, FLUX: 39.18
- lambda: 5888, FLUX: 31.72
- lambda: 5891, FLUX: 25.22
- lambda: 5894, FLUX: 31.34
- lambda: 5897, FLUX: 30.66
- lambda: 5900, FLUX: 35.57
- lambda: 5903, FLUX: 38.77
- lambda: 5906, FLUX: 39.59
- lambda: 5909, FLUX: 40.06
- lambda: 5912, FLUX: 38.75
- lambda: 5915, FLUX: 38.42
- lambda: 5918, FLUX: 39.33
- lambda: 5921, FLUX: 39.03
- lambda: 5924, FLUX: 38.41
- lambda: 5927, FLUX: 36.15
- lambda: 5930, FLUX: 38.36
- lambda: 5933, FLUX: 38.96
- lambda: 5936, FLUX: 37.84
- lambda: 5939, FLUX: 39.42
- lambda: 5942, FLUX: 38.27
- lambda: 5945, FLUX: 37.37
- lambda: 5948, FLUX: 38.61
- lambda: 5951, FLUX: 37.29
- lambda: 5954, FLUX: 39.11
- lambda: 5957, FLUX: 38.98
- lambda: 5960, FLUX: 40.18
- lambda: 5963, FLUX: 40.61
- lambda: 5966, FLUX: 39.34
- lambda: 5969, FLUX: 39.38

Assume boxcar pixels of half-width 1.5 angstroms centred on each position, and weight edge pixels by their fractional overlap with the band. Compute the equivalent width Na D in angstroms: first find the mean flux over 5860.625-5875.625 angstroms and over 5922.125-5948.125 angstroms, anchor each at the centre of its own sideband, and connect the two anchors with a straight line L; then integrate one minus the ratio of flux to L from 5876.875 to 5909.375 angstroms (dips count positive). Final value 2.44 angstroms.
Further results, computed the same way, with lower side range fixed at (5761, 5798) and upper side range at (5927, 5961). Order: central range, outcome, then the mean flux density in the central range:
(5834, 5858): 0.51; 38.2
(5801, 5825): -0.91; 40.8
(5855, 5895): 3.01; 36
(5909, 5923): -0.13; 39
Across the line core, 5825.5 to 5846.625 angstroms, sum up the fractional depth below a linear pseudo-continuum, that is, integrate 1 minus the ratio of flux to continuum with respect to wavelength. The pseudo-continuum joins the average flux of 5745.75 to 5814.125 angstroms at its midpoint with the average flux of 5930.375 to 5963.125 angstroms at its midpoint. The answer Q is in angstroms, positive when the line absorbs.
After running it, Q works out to 0.2 angstroms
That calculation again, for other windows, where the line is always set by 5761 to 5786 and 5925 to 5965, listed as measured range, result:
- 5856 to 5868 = 0.6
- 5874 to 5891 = 1.2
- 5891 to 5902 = 2.0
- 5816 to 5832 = -0.3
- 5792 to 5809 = -1.1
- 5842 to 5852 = 0.1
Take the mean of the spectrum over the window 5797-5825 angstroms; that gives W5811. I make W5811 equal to 41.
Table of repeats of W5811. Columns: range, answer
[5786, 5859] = 39.6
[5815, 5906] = 37.2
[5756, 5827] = 39.9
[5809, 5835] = 39.8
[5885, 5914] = 34.9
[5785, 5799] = 39.9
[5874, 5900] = 34.2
